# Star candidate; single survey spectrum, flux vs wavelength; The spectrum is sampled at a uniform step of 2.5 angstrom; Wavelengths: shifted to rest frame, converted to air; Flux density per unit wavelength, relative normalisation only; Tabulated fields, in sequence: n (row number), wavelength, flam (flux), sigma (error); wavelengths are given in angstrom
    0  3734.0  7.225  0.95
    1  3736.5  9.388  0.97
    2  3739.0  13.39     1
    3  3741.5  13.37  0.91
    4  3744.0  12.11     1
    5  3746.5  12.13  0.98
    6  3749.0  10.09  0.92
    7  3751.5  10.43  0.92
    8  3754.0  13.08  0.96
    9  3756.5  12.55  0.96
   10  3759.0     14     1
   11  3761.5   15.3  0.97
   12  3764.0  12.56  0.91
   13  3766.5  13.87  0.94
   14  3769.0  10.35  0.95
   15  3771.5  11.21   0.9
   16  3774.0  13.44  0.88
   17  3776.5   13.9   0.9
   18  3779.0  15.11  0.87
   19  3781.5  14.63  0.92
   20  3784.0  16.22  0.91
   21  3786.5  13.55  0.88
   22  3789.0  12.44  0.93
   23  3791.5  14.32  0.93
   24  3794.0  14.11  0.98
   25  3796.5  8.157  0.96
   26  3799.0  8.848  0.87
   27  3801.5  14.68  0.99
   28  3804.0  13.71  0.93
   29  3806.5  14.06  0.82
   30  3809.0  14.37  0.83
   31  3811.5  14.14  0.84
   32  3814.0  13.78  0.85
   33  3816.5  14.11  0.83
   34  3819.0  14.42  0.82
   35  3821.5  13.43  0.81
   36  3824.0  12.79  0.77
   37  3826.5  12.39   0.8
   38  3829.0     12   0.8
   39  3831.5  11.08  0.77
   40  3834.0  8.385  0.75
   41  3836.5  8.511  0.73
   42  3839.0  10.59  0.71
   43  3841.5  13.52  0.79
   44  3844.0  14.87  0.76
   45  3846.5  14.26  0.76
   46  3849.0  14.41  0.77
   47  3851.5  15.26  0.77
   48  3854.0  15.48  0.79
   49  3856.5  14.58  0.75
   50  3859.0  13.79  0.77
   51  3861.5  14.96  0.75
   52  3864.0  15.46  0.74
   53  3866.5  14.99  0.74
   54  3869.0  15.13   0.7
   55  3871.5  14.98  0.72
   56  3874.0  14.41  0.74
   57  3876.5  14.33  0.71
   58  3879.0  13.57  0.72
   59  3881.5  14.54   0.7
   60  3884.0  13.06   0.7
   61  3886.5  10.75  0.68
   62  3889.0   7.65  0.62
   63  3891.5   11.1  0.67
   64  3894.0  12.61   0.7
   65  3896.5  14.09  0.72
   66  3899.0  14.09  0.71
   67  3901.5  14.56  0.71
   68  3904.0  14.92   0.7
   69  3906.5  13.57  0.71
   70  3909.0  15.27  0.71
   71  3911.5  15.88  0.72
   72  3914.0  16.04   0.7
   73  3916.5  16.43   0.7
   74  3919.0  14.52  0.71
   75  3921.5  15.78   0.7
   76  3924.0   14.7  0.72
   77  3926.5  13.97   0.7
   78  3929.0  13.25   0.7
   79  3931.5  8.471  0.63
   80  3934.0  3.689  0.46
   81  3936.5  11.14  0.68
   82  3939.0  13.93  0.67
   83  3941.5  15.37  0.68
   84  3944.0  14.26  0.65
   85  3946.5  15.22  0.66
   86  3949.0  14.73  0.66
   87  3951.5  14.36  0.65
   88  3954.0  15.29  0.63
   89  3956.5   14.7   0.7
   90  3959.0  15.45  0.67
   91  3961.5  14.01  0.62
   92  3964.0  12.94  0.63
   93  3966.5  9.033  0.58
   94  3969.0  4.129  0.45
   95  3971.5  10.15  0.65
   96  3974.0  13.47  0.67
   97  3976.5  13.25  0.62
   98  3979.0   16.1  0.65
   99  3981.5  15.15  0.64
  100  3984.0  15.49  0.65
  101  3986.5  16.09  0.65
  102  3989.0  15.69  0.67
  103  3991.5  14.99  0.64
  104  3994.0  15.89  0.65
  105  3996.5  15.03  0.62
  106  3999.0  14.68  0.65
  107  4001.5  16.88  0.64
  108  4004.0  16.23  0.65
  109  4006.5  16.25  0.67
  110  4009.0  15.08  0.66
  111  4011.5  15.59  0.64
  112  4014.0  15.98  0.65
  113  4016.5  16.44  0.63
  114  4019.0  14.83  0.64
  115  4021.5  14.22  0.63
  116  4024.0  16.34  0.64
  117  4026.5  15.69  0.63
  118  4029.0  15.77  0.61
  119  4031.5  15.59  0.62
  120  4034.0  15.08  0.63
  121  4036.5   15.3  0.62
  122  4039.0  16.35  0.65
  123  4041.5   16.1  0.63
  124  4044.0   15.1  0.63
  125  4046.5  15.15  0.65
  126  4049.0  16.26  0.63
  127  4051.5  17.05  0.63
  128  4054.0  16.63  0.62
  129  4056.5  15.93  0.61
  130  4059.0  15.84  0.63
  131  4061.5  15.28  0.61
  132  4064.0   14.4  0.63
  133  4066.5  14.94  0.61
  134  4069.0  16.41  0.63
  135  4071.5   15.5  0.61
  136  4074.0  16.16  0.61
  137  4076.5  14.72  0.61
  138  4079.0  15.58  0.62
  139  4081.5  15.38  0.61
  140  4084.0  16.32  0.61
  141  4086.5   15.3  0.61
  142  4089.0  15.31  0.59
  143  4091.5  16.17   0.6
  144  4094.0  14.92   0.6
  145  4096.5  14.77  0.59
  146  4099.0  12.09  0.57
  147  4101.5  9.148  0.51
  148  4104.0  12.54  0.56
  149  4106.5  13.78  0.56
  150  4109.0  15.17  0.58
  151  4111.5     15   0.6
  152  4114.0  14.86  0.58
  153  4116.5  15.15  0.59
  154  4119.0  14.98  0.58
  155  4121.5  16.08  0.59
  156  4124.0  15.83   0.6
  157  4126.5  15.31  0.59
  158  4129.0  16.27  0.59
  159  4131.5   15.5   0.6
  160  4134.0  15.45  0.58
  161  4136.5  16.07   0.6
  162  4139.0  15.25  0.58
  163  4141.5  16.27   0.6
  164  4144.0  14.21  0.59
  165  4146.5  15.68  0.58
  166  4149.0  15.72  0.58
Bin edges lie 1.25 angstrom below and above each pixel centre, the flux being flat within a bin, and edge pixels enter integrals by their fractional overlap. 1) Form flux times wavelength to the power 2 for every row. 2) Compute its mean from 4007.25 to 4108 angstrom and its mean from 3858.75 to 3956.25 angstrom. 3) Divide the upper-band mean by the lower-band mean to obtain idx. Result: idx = 1.20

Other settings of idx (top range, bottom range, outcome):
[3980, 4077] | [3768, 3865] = 1.32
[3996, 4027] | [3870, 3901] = 1.28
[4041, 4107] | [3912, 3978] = 1.23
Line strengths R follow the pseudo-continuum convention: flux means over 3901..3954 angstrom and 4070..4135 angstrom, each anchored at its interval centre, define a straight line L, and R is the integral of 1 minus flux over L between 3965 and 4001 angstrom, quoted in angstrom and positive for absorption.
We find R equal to 1.5 angstrom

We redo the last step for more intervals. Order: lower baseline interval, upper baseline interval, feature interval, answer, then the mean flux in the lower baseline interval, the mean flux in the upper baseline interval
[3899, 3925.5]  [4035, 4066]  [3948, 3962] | 0.5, 15.1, 15.8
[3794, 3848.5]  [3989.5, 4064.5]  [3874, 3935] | 2.4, 12.5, 15.7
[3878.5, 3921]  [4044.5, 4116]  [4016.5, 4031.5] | -0.9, 13.7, 15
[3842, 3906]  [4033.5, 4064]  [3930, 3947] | 3.5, 13.9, 15.8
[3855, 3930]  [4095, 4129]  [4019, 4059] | -4.3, 14.1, 14.3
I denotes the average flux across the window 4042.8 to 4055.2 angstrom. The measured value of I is 16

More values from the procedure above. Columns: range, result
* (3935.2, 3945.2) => 13.6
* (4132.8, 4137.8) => 15.8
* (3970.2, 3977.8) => 12.3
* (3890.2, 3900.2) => 12.9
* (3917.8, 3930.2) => 14.4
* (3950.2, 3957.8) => 14.8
